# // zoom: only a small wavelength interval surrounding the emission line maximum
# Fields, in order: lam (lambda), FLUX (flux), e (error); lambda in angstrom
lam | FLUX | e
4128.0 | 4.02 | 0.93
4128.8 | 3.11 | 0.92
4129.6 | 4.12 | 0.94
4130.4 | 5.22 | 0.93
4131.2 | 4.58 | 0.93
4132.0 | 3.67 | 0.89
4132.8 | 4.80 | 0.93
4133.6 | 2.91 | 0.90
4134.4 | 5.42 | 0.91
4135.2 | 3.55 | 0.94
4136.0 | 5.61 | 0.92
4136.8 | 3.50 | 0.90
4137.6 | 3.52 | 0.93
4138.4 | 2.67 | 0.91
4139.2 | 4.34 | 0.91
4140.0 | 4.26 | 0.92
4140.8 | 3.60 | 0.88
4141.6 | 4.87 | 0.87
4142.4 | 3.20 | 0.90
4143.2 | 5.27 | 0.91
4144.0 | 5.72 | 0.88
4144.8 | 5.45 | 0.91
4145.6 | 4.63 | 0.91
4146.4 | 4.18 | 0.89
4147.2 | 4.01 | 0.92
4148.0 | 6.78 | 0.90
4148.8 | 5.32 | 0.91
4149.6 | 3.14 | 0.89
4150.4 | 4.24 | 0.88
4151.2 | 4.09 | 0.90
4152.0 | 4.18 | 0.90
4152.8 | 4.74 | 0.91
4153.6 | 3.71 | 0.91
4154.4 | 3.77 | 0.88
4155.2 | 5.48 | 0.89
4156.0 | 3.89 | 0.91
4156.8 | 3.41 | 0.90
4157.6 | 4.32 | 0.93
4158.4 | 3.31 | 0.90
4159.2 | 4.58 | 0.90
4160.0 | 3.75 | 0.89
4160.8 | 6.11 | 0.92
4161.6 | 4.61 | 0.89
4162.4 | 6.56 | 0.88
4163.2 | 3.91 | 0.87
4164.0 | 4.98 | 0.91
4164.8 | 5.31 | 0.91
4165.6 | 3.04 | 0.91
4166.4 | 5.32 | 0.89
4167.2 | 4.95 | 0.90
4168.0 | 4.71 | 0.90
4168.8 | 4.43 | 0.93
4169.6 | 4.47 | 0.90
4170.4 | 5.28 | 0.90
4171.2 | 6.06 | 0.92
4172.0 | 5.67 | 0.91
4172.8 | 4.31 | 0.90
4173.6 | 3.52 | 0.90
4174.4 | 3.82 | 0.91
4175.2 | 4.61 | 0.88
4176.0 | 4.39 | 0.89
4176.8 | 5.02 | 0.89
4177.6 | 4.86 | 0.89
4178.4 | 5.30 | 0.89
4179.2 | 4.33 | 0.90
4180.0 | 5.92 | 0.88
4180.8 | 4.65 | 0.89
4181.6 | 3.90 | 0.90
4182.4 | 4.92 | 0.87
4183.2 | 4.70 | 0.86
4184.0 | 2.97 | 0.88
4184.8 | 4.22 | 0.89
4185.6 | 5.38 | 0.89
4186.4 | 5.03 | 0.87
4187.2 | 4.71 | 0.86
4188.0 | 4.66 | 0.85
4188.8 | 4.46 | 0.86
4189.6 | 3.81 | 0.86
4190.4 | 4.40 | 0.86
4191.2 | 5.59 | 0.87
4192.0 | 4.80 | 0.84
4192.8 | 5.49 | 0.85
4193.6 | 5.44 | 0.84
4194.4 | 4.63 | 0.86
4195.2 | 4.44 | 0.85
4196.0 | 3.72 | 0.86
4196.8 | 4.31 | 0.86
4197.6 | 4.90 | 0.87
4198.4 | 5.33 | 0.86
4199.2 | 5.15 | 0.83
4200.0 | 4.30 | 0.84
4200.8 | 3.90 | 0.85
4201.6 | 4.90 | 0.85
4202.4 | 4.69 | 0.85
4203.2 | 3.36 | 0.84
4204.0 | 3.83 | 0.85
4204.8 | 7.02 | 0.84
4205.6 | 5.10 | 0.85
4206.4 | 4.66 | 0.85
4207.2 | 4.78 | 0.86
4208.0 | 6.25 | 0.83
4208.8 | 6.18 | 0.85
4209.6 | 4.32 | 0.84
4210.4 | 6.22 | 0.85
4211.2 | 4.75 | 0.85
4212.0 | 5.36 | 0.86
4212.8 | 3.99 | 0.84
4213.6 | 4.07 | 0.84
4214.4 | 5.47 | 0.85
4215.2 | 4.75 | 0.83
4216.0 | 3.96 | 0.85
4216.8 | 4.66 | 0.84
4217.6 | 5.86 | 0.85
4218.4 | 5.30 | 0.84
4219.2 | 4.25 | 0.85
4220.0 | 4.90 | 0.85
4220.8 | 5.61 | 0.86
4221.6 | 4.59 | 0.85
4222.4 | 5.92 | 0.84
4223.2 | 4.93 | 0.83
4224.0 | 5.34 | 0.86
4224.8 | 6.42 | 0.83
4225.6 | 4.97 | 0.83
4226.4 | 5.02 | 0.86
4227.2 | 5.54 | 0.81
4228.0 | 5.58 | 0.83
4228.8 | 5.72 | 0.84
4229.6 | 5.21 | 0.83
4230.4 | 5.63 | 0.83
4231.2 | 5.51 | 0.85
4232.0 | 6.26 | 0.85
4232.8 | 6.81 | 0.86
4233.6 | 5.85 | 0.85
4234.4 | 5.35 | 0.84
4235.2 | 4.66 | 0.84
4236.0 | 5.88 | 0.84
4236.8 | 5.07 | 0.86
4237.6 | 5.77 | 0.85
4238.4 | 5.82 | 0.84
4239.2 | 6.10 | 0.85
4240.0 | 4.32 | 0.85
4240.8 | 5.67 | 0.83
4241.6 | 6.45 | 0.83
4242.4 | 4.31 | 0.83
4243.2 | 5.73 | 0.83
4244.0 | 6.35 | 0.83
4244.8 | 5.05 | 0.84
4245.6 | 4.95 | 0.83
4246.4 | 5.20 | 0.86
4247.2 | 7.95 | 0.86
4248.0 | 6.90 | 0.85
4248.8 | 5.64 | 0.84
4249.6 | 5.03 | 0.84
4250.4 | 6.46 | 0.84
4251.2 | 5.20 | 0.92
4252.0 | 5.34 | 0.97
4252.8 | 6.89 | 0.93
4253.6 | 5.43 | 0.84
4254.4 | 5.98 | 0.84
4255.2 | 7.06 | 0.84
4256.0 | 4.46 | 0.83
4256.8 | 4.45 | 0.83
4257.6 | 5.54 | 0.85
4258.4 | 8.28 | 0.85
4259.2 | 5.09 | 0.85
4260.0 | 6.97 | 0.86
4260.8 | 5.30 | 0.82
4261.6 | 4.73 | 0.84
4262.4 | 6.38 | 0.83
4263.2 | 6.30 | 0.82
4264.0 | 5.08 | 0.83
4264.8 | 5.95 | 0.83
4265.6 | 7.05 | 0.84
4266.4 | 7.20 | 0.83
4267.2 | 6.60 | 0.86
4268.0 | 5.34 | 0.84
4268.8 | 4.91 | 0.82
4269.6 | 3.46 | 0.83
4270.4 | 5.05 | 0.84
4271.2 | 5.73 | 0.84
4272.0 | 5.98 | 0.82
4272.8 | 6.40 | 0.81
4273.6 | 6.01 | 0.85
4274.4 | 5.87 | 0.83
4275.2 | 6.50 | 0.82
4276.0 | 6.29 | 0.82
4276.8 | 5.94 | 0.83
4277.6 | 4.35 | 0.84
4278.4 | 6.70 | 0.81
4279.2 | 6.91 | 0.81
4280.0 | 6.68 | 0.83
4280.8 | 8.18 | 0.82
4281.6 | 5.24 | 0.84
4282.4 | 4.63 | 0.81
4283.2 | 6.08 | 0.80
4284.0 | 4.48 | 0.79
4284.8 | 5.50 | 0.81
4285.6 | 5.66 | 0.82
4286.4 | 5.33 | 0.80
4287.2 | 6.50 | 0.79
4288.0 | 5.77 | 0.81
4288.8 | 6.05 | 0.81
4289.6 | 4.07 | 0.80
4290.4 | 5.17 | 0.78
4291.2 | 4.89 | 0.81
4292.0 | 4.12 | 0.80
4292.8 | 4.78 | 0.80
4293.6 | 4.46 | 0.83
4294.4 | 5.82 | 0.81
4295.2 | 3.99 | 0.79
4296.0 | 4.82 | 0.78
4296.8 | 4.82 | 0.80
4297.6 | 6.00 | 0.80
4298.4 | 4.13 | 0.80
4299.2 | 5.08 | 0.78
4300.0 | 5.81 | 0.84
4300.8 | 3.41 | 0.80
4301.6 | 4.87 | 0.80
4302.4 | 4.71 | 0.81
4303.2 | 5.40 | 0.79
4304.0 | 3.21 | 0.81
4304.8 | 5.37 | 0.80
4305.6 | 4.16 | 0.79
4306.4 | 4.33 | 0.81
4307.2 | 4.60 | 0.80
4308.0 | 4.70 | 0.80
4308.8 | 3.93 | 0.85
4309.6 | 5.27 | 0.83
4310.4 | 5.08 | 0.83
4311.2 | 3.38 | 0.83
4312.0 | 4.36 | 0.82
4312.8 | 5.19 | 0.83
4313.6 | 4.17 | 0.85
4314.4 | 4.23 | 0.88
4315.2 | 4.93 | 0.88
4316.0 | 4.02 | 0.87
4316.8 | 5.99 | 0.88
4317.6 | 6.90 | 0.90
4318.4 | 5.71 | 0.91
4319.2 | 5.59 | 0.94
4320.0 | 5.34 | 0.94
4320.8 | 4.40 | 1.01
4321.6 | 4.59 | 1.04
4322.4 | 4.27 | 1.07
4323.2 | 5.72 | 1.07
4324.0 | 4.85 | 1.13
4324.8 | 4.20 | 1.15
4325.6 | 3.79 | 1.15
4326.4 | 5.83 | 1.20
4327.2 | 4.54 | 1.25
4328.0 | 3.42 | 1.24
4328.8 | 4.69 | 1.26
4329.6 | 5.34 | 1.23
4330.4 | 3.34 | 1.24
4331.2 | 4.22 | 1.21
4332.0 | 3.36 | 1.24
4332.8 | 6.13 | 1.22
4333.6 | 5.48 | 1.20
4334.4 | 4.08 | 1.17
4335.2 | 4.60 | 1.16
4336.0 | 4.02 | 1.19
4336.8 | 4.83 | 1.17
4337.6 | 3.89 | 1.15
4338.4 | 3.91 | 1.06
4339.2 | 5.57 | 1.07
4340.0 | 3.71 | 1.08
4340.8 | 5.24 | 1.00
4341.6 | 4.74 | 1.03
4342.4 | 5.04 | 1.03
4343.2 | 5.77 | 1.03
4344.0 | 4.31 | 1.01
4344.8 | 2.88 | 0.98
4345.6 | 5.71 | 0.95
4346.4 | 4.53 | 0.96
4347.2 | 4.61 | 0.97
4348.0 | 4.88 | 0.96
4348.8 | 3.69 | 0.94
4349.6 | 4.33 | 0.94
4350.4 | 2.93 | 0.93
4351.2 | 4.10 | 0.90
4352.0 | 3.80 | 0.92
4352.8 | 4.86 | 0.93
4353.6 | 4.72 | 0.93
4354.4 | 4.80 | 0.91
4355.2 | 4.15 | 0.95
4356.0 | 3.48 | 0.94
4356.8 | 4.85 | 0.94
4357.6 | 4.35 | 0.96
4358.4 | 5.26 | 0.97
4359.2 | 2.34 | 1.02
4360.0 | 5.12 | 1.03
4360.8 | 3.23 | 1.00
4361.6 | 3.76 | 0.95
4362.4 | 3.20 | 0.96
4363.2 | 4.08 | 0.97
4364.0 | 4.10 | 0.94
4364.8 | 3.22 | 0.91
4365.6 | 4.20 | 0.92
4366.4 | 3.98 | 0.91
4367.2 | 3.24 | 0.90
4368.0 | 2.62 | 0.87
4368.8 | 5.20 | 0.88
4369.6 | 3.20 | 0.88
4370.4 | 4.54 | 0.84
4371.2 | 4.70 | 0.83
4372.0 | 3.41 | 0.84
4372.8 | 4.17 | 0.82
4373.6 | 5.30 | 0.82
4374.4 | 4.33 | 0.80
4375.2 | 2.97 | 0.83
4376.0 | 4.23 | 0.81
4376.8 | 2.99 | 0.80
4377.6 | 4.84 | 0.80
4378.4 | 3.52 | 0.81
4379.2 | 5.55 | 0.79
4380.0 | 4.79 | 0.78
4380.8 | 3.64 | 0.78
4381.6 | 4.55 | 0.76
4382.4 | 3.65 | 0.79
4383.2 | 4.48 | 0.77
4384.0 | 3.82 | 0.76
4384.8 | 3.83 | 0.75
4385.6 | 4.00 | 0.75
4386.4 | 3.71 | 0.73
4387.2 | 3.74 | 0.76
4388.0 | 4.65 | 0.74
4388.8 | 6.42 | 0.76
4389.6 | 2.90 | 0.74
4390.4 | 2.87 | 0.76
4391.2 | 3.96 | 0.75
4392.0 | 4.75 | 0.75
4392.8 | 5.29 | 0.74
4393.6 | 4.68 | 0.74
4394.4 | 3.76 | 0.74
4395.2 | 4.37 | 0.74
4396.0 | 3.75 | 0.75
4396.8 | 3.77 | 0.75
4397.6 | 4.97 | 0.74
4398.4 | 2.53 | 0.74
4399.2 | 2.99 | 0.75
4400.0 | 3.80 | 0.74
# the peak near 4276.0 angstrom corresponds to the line C IV 1549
